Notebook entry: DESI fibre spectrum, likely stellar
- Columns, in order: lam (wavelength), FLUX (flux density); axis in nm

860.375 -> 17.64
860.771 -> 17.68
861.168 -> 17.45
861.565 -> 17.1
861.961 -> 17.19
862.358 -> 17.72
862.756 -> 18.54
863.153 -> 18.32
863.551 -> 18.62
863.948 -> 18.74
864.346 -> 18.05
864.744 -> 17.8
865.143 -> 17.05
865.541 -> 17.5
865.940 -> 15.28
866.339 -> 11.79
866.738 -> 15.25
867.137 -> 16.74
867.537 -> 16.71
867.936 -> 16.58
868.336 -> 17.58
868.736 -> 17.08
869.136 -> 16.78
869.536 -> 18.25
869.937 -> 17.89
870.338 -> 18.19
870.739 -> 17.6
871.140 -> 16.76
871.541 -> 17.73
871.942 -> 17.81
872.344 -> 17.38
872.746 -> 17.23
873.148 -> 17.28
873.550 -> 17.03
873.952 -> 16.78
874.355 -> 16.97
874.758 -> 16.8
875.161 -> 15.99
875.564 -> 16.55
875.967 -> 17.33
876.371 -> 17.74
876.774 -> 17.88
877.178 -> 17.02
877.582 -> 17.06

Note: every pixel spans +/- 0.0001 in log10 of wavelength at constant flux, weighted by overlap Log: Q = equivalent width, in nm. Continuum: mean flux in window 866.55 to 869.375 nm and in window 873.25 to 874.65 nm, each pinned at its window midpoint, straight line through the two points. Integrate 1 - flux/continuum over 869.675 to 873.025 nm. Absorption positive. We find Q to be -0.15 nm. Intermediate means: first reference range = 16.7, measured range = 17.6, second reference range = 16.9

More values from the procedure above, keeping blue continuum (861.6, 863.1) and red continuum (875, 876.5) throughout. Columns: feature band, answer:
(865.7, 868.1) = 0.28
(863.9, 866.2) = 0.06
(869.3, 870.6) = -0.06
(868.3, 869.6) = 0.00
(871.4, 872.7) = -0.03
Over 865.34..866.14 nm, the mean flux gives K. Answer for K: 16.4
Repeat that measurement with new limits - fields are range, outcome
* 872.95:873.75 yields 17.2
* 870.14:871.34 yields 17.5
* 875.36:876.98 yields 17.4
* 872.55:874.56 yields 17.1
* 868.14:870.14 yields 17.5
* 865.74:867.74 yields 15.2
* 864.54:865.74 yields 17.5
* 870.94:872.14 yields 17.4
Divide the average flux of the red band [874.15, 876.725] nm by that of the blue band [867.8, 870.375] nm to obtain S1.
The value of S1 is 0.97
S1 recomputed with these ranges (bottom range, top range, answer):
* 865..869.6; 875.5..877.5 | 1.06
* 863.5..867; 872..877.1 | 1.03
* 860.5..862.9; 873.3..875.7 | 0.95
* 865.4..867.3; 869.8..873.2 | 1.15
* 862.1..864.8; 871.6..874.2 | 0.95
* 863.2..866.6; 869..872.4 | 1.04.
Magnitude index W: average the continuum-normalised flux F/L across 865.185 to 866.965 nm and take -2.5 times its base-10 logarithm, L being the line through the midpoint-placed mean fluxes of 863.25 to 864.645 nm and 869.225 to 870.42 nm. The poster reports 0.20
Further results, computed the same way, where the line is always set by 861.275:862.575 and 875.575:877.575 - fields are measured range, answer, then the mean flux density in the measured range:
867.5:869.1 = 0.02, 17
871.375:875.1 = 0.01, 17.2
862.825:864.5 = -0.07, 18.5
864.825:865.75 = 0.00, 17.3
